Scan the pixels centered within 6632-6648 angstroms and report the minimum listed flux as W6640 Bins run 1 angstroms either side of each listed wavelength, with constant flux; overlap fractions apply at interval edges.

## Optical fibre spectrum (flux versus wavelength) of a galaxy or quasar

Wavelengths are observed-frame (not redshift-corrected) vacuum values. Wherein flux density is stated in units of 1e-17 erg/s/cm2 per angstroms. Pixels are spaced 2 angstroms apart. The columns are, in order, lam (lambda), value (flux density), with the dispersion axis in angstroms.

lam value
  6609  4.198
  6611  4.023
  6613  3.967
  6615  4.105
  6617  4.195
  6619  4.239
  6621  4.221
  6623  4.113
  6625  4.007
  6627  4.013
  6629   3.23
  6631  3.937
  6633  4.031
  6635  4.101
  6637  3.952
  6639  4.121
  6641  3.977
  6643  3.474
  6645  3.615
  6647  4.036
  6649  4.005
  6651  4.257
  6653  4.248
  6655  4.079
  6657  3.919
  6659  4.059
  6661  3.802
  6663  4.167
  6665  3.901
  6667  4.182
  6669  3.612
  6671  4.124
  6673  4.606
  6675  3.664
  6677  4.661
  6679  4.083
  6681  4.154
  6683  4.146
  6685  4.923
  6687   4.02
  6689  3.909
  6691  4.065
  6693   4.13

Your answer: 3.474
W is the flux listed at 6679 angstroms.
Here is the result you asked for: 4.083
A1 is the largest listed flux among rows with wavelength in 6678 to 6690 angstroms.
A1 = 4.923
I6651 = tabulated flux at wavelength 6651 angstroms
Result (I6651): 4.257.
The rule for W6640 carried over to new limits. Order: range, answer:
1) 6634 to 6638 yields 3.952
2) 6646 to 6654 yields 4.005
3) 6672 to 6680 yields 3.664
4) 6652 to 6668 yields 3.802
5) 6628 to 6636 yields 3.23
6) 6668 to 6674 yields 3.612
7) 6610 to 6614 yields 3.967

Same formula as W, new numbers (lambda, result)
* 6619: 4.239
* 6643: 3.474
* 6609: 4.198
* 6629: 3.23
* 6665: 3.901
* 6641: 3.977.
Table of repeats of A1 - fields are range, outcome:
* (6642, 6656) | 4.257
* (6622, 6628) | 4.113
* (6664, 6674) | 4.606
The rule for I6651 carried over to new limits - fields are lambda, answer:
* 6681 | 4.154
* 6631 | 3.937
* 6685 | 4.923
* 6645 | 3.615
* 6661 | 3.802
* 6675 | 3.664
